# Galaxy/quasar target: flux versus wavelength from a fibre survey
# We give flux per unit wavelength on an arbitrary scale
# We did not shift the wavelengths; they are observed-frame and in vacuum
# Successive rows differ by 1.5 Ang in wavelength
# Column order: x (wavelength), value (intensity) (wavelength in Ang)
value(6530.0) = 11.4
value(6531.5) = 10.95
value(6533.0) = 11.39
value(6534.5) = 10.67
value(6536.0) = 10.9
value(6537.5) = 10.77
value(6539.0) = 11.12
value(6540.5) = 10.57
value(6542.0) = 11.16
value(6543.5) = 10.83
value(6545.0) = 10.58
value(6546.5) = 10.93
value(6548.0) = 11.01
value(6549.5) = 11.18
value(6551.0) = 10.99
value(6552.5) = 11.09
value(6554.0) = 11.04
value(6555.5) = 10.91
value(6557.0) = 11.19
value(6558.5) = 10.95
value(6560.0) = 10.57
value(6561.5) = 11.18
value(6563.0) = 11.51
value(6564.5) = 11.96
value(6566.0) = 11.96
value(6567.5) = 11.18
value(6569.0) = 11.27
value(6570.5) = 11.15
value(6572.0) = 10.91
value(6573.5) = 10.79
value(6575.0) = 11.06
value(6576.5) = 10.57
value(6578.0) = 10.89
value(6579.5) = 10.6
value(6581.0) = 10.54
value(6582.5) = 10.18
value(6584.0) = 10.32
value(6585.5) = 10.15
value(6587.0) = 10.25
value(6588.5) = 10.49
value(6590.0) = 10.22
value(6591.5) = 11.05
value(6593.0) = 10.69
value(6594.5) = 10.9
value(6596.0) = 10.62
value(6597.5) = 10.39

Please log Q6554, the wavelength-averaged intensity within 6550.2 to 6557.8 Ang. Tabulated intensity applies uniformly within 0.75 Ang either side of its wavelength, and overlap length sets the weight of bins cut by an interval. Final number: 11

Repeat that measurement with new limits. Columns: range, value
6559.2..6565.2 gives 11.3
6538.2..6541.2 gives 10.8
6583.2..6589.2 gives 10.3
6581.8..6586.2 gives 10.2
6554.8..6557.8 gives 11.1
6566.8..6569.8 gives 11.2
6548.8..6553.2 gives 11.1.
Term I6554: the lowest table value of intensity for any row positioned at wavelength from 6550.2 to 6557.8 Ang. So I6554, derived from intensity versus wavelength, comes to 10.91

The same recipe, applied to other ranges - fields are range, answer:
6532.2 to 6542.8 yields 10.57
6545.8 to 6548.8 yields 10.93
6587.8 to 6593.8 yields 10.22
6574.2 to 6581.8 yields 10.54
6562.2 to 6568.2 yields 11.18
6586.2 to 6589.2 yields 10.25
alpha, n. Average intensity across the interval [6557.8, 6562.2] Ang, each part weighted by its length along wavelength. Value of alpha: 10.9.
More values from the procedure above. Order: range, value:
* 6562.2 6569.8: 11.6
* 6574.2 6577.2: 10.8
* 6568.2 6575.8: 11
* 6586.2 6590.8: 10.3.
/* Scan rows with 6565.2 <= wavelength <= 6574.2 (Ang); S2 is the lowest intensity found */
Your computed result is 10.79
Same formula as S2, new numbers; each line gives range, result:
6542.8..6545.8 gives 10.58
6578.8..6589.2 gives 10.15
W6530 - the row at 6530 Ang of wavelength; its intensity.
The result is 11.4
